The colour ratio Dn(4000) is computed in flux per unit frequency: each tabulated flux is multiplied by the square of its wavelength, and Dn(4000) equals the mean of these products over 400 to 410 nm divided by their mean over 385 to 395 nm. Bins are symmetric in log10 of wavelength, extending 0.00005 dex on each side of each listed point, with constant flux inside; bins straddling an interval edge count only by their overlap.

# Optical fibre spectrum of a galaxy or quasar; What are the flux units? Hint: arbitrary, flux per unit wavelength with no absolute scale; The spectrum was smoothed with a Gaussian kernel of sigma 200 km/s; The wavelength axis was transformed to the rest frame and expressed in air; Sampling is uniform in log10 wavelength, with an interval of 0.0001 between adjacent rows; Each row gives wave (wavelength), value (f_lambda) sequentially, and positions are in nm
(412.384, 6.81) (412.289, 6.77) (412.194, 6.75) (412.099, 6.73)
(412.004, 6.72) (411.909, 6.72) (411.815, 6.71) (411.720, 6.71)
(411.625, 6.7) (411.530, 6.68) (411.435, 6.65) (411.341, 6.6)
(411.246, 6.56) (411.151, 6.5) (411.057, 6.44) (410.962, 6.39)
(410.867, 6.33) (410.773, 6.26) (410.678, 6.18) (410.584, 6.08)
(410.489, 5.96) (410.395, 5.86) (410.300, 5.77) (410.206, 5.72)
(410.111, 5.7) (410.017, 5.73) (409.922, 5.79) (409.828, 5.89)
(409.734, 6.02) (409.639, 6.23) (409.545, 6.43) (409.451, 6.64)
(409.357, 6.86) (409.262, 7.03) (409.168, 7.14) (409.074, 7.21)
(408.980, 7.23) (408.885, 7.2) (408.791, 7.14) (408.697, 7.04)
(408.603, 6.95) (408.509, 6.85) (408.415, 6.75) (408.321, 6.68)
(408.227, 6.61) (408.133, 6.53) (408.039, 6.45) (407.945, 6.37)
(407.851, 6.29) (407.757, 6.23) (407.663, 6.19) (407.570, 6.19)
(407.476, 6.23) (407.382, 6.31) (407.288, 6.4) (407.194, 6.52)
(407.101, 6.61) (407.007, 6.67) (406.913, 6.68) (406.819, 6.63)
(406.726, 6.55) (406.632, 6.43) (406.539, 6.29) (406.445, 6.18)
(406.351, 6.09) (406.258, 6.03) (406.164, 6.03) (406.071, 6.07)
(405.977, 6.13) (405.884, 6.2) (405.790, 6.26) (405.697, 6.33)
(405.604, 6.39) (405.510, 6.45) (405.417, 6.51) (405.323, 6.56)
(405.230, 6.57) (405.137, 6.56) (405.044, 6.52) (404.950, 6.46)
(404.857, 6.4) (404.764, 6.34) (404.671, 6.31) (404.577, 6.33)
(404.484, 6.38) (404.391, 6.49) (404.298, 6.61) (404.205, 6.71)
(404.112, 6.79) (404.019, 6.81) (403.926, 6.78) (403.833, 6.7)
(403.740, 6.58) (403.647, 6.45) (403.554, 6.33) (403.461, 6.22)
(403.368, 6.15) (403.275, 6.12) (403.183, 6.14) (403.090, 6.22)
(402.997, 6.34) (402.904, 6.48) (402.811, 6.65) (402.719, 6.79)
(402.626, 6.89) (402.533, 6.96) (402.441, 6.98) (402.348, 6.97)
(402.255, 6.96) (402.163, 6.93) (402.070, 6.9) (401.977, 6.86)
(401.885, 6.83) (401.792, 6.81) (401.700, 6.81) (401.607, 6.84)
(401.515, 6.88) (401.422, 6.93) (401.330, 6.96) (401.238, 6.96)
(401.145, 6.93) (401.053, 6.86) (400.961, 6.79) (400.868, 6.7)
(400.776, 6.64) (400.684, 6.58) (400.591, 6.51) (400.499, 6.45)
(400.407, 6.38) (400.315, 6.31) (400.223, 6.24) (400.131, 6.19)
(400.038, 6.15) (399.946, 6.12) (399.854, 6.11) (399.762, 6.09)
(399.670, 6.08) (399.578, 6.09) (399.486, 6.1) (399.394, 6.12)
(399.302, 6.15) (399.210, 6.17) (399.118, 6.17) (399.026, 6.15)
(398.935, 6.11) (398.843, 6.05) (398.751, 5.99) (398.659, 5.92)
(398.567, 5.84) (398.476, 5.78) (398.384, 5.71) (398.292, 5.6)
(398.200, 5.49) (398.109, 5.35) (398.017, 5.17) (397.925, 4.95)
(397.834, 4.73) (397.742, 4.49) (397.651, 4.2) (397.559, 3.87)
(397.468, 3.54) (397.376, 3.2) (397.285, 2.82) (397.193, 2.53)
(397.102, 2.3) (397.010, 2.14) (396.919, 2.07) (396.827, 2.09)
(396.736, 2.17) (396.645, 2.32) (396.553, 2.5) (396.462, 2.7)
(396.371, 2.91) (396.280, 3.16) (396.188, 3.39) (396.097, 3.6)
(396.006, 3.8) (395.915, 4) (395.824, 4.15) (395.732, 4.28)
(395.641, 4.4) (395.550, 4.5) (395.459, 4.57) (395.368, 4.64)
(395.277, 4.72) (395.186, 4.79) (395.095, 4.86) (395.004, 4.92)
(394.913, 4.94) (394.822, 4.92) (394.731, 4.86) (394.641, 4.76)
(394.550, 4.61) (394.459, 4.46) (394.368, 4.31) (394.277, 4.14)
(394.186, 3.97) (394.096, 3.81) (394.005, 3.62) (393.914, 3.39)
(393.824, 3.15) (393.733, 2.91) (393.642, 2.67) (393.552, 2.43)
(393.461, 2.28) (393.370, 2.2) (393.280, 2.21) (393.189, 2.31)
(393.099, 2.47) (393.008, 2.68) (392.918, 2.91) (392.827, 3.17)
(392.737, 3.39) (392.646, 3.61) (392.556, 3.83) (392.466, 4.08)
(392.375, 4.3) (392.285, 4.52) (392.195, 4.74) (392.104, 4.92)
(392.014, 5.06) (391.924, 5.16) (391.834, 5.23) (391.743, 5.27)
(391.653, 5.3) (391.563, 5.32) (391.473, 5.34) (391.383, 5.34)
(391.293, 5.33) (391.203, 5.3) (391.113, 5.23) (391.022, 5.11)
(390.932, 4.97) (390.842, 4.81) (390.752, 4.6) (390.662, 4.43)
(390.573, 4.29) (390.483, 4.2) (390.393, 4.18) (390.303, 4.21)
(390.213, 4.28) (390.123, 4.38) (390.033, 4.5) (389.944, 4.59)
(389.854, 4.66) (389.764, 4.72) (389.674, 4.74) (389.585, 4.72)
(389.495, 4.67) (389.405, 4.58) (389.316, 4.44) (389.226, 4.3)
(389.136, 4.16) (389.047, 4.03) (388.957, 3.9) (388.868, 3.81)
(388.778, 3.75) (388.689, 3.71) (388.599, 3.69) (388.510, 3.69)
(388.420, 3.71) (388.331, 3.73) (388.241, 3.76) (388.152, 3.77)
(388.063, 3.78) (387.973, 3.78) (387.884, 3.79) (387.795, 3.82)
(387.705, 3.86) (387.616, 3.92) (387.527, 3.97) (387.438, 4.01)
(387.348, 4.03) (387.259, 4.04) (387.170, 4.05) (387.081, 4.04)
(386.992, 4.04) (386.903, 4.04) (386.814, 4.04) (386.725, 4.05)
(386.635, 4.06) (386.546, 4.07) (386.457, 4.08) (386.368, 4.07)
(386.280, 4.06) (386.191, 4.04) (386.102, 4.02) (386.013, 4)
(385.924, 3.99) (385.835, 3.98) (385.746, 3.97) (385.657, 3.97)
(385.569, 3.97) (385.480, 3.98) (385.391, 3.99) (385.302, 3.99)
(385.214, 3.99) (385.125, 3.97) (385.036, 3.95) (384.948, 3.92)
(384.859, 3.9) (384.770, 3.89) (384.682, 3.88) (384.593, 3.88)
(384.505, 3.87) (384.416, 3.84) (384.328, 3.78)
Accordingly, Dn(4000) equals 1.7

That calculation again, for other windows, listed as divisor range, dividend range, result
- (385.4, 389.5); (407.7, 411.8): 1.82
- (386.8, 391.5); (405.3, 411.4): 1.65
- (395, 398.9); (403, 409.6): 1.66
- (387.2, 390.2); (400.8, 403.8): 1.75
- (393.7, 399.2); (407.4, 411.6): 1.63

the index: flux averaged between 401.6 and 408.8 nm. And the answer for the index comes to 6.52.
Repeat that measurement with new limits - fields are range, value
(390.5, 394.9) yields 4.12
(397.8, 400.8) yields 5.99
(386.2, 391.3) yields 4.21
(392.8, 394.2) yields 2.86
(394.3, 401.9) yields 5.08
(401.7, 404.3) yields 6.65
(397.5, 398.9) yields 5.27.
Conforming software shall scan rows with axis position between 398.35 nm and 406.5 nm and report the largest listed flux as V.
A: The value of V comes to 6.98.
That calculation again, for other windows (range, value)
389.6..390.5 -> 4.74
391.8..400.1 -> 6.17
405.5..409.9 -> 7.23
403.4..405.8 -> 6.81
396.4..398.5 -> 5.78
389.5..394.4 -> 5.34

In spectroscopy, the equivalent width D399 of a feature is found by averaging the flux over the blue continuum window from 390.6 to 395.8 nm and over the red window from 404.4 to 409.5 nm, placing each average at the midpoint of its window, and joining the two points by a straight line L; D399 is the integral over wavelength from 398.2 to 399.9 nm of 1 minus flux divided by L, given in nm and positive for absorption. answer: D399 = -0.26 nm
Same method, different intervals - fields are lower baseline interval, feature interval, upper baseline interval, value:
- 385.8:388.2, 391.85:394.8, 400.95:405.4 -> 0.784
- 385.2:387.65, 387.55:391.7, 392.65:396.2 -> -0.484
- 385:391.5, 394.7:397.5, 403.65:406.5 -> 0.865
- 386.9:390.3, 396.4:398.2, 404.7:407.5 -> 0.643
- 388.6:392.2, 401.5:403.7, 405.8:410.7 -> -0.301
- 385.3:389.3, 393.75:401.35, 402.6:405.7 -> 0.941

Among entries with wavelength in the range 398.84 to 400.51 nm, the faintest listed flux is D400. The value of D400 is 6.05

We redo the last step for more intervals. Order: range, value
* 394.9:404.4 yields 2.07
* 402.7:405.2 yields 6.12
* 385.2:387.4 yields 3.97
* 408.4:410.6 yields 5.7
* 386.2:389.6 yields 3.69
